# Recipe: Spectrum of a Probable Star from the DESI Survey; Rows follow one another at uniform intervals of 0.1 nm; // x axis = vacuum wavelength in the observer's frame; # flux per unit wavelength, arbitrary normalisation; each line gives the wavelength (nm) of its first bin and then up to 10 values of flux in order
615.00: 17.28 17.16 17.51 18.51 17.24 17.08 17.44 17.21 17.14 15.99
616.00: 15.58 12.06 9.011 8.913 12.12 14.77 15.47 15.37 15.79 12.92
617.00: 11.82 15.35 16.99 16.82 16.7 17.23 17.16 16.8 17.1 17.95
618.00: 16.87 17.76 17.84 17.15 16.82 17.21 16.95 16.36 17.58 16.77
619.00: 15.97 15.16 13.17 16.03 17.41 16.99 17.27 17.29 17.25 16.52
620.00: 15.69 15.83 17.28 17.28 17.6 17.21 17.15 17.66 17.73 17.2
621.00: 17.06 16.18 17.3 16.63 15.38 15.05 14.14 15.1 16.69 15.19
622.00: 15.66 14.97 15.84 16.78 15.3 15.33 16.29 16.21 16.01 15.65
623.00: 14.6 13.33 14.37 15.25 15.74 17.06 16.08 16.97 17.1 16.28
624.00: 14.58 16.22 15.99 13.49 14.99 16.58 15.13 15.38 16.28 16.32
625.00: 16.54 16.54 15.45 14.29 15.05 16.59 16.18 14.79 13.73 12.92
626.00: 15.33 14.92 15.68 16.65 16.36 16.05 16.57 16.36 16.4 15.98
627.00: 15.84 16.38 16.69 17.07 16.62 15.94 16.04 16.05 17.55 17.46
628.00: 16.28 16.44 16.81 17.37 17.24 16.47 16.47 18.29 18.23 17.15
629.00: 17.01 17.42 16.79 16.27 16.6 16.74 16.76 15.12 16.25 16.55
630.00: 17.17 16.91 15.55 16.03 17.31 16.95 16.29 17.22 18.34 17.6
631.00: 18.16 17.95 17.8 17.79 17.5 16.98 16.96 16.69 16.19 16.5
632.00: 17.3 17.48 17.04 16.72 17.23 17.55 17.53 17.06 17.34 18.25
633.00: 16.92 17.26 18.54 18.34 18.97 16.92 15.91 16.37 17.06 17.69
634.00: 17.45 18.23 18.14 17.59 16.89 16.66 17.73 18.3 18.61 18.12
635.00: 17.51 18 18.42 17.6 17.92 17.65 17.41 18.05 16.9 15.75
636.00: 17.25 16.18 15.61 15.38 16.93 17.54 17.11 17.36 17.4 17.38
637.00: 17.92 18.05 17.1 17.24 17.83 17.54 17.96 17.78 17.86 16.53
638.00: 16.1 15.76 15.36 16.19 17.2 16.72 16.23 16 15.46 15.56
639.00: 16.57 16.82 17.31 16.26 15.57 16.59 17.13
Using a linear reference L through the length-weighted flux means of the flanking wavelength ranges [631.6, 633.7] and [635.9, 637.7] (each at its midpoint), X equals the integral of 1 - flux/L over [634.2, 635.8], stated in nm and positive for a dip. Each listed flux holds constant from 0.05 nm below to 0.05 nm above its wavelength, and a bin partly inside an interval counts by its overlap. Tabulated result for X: -0.052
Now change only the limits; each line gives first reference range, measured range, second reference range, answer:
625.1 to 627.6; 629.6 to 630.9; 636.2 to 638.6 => -0.038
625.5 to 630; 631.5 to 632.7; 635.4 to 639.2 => -0.030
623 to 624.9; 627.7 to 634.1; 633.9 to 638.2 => -0.201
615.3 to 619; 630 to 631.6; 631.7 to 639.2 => -0.036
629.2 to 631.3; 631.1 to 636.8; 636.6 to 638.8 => -0.130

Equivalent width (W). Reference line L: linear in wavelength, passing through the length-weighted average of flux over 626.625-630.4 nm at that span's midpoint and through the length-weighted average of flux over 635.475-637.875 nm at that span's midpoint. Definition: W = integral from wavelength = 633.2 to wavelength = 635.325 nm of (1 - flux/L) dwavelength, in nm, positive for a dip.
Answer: -0.077 nm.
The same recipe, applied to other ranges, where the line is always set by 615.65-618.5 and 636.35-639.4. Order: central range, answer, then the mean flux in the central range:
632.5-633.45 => -0.07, 17.8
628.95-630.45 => -0.02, 16.6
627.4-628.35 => -0.03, 16.7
